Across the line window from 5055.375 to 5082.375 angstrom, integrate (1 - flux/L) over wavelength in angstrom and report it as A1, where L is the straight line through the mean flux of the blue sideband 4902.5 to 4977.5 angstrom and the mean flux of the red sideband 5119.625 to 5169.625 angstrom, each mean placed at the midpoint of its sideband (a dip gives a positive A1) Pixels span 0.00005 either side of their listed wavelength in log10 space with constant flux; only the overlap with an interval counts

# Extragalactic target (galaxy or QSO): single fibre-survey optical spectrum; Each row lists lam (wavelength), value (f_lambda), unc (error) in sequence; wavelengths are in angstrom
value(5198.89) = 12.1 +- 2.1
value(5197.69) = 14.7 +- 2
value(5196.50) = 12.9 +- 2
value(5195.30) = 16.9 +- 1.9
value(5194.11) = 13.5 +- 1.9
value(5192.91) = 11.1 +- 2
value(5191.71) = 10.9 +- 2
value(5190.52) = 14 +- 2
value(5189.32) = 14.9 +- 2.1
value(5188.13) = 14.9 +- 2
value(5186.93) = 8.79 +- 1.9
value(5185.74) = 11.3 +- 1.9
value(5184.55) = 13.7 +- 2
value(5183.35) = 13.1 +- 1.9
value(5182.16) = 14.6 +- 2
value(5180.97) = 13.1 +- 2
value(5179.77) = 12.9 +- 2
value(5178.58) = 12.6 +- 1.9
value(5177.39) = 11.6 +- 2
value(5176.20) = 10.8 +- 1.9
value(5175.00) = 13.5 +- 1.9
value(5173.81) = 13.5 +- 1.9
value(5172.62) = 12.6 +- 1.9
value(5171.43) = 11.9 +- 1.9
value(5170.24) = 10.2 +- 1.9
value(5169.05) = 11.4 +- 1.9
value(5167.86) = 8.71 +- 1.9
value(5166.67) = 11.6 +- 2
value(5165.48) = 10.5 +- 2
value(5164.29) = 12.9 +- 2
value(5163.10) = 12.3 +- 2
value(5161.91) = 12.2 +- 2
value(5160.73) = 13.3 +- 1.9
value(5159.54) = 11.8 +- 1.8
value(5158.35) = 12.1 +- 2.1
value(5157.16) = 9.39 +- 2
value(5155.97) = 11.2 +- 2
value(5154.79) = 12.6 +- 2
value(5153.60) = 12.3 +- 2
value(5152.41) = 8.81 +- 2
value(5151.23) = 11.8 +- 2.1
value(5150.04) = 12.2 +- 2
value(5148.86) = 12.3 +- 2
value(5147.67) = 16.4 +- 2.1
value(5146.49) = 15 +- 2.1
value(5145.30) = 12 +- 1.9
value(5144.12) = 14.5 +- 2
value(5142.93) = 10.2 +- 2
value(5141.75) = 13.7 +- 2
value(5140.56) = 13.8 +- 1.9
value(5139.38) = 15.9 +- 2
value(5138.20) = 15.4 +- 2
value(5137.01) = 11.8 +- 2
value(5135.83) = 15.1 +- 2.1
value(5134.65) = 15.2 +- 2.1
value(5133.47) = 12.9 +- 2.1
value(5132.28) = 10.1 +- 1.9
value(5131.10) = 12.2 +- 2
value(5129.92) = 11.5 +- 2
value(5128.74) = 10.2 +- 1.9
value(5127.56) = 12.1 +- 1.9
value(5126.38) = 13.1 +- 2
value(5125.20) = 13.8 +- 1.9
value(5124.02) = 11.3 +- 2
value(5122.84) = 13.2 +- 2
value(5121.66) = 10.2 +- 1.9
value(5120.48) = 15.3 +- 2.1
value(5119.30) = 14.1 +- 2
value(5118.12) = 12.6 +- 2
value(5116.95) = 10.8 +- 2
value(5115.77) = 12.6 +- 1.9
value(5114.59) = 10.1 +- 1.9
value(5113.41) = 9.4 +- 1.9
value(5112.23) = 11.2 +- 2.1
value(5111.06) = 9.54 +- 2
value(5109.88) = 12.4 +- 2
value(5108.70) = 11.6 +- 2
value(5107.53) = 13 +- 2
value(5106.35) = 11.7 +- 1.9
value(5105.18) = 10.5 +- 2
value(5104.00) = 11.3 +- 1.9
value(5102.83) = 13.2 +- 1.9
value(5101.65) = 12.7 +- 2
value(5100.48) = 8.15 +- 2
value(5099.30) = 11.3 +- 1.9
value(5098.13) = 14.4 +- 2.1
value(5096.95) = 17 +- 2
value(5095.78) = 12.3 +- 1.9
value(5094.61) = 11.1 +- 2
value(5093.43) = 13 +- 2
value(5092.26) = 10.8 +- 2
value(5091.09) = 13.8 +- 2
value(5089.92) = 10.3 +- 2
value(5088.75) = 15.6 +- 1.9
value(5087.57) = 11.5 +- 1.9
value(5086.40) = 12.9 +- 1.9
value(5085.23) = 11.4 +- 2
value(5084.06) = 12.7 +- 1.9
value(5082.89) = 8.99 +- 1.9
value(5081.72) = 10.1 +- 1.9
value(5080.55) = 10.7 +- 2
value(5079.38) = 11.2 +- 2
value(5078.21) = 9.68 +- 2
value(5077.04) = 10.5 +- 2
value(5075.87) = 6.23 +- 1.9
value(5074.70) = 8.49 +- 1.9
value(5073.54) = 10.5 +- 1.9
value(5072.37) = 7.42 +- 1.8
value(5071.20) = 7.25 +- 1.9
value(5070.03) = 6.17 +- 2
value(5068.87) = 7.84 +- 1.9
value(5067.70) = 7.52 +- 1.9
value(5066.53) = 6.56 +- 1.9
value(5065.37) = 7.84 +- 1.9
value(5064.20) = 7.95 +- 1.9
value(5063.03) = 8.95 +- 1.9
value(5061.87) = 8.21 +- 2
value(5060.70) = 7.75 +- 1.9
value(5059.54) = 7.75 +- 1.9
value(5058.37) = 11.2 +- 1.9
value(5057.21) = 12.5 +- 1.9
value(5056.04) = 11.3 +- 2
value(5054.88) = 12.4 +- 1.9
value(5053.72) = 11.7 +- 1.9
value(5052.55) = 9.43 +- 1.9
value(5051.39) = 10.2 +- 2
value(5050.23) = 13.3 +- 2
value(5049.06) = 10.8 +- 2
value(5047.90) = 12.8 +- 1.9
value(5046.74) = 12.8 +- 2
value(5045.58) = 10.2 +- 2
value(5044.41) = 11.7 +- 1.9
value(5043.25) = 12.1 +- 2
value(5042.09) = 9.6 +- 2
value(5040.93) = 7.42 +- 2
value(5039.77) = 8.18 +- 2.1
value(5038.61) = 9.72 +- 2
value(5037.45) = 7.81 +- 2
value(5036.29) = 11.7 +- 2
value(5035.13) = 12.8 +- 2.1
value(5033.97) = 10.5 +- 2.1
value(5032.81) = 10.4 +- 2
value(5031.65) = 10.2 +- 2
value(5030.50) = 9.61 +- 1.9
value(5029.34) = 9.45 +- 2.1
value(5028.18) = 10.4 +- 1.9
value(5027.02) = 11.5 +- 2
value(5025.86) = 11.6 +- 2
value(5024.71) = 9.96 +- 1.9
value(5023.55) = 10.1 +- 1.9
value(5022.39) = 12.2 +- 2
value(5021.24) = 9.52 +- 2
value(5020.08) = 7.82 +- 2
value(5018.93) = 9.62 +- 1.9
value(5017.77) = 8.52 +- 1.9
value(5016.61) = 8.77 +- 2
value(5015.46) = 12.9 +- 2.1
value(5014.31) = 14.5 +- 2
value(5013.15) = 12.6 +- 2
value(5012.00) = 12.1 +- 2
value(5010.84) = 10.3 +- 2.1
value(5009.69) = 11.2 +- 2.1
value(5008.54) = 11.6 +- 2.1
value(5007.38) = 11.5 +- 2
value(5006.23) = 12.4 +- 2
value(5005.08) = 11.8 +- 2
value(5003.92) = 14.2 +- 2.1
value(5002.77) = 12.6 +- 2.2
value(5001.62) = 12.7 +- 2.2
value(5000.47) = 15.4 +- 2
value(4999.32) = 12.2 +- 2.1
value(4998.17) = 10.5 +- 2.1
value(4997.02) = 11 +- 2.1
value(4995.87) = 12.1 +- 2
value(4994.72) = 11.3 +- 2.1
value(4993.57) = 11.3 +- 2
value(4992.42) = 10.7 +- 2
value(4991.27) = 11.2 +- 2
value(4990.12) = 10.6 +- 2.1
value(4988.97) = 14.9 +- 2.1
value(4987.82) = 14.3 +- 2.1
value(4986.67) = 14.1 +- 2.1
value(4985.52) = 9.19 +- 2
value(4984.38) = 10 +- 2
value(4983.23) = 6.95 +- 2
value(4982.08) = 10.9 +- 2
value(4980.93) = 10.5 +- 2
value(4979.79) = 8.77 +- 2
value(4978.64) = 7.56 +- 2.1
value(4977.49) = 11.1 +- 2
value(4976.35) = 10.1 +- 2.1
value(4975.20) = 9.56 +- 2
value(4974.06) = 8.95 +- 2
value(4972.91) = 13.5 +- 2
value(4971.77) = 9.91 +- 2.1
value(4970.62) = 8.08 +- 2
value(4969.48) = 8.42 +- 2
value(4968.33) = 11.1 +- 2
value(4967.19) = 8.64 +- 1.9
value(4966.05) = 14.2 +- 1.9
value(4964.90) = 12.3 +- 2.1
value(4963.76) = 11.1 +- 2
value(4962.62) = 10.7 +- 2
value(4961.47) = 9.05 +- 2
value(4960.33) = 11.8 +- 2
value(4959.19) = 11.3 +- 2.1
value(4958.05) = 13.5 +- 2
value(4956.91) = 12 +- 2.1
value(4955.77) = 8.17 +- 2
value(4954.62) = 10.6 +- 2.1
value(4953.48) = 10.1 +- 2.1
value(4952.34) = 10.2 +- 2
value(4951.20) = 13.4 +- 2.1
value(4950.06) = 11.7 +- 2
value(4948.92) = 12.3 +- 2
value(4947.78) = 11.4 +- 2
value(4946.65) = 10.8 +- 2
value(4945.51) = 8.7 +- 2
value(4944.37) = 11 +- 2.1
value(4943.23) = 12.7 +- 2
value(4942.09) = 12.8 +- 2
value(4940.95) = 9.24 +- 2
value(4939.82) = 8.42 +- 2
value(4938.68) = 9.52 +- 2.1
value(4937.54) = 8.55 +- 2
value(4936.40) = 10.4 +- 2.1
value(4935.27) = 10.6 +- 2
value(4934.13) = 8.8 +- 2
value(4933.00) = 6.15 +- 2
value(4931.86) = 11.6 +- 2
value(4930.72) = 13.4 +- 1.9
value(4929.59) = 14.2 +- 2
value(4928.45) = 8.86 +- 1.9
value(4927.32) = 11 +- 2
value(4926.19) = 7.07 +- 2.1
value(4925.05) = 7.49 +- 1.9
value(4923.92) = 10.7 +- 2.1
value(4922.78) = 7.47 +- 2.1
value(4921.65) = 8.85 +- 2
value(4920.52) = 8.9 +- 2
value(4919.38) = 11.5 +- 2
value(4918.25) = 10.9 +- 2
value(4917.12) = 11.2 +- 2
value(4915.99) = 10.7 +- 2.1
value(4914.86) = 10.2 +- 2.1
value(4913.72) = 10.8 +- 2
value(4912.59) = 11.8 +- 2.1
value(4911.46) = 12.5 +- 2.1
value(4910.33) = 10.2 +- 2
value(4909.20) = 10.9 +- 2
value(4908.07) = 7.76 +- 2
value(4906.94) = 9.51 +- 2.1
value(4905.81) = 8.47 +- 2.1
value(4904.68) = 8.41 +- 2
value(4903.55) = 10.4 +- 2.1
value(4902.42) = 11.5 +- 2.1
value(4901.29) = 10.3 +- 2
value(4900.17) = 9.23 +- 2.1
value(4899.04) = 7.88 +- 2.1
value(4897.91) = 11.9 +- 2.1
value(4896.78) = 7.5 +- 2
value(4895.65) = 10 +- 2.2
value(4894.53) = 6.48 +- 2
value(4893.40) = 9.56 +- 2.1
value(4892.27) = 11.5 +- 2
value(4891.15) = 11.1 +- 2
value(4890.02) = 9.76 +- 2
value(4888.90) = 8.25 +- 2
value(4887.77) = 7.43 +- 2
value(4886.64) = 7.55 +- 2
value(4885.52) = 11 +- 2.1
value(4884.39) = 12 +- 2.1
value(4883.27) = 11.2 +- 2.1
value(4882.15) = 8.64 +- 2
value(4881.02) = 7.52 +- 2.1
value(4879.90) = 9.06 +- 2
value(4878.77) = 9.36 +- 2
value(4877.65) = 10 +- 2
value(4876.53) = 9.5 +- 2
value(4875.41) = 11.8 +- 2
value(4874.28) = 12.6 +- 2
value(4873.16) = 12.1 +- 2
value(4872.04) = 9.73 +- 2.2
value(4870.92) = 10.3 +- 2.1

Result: 6.5 angstrom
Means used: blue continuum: 10.4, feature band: 8.86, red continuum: 12.4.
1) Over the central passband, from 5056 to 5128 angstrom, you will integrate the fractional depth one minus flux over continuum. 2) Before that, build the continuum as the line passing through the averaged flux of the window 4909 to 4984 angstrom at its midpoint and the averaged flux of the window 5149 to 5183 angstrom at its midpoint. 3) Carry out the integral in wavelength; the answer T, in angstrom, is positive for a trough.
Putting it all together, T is 3.3 angstrom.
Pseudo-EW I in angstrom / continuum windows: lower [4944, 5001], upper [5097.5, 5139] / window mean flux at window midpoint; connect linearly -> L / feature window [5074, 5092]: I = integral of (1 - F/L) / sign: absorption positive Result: 1.4 angstrom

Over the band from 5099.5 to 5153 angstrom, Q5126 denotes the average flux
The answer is 12.3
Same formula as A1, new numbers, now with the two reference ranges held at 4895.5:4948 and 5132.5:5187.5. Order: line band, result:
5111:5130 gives 0.24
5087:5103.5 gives -0.99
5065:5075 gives 3.32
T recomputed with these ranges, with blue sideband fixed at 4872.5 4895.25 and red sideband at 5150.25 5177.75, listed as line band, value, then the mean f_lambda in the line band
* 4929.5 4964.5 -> -1.8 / 10.7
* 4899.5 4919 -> -0.6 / 10.3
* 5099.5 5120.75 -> -0.6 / 11.6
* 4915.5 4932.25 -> -0.3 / 10.2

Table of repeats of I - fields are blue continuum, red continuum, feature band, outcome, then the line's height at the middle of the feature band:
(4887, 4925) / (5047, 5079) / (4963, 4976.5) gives -1.3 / 9.61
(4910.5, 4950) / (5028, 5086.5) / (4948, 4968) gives -2.0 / 10.2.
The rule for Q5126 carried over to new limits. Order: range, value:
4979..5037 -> 11.2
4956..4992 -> 10.8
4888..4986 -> 10.2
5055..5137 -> 11.1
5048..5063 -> 10.6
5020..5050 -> 10.5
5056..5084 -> 8.88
